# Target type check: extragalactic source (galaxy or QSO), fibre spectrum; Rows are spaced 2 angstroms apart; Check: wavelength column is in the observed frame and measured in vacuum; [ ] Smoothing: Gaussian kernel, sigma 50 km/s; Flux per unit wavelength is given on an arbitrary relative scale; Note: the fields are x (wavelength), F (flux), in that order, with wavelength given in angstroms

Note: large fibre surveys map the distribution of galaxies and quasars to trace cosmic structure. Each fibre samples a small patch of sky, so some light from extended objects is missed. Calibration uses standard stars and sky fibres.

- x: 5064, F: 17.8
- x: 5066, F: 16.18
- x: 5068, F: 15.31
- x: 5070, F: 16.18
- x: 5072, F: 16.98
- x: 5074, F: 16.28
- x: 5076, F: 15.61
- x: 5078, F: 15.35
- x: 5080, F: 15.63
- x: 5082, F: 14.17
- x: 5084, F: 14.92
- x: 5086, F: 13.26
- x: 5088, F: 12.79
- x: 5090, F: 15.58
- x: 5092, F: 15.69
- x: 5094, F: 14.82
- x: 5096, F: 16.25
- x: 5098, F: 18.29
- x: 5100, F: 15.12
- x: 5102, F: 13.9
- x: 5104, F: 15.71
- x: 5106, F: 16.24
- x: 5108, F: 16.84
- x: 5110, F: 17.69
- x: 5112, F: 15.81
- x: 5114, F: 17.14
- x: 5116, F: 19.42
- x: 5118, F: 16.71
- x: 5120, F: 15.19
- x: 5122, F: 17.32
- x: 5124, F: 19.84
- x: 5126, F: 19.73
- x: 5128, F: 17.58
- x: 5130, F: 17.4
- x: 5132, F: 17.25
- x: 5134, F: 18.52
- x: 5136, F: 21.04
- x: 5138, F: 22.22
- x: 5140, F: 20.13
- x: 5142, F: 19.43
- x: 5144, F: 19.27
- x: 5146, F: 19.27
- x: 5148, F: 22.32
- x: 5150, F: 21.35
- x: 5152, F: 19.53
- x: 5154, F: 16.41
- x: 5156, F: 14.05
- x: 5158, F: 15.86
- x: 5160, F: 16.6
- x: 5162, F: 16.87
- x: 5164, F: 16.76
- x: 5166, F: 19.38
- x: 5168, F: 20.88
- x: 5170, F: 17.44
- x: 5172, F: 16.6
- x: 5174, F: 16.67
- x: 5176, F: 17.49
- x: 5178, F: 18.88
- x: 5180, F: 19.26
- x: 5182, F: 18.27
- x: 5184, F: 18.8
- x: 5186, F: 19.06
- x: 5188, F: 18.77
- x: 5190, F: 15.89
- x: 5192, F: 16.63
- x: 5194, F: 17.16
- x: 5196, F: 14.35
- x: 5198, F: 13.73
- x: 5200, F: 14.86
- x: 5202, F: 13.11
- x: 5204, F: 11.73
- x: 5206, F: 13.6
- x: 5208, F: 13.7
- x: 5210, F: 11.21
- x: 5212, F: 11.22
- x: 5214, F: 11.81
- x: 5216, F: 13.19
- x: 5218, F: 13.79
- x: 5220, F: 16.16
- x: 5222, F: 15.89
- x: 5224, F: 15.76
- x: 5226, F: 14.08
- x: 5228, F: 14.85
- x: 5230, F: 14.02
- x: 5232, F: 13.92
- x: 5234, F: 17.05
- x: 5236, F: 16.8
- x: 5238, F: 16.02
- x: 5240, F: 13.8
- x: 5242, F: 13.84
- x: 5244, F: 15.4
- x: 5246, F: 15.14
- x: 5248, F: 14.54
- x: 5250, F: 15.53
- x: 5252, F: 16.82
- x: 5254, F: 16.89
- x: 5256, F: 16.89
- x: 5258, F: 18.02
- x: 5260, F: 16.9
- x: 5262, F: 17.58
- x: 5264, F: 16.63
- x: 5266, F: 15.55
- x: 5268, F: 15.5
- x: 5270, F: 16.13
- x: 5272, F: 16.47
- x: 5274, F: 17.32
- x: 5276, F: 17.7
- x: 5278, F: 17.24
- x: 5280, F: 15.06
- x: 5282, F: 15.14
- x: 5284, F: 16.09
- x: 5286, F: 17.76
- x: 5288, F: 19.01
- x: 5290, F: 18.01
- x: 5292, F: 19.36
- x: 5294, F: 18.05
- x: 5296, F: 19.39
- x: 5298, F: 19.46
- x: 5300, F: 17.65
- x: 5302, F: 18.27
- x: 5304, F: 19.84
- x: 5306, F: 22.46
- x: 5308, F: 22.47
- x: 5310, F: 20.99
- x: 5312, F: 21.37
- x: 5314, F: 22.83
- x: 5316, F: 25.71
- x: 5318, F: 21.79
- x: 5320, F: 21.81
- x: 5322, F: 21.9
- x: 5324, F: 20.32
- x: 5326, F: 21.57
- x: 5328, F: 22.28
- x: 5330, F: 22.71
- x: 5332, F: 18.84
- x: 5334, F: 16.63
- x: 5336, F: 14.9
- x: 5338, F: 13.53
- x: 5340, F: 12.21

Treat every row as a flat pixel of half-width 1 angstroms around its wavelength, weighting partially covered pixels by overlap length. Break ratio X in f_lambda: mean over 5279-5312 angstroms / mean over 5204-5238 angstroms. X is 1.32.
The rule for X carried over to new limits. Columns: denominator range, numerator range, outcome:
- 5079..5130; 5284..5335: 1.25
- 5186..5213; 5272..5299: 1.22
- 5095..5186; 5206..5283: 0.85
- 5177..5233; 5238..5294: 1.09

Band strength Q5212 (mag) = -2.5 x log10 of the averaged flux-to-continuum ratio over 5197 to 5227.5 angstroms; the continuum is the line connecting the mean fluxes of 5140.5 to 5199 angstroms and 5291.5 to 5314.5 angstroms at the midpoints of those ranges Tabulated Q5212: 0.34 mag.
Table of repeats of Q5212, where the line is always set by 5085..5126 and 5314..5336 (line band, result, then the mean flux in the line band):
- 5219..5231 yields 0.24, 15.1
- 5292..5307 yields 0.07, 19.3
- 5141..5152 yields -0.18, 20.3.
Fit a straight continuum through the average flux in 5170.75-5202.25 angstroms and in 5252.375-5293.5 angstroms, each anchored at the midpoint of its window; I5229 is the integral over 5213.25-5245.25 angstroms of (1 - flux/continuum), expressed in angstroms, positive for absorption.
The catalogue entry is 4.1 angstroms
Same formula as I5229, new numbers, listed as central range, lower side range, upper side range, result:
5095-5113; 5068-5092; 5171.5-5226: -1.1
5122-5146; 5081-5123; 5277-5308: -4.4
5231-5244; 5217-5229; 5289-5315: 0.6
